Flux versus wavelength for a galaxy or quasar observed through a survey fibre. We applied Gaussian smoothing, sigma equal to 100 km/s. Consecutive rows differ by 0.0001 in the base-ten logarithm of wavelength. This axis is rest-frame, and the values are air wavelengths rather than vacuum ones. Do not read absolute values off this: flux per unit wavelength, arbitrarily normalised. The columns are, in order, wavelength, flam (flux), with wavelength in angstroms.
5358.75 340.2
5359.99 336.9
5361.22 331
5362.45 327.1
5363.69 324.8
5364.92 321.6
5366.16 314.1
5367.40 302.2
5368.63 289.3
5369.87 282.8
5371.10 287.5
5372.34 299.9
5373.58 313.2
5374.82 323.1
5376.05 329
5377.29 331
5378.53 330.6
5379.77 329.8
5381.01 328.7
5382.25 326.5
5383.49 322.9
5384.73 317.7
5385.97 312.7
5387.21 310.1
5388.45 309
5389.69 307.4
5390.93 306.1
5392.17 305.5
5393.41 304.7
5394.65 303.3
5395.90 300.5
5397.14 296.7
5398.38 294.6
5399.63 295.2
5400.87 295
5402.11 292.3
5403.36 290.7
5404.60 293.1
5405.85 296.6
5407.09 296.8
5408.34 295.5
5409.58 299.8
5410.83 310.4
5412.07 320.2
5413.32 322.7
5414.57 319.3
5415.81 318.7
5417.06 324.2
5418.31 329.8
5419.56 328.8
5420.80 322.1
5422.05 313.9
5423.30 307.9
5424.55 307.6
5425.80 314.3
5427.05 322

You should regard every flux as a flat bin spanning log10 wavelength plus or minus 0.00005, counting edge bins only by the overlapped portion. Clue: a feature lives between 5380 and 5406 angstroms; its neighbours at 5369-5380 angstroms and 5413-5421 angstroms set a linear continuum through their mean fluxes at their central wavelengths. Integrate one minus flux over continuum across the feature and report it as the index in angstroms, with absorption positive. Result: 1.0 angstroms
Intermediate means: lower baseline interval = 313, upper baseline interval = 324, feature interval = 306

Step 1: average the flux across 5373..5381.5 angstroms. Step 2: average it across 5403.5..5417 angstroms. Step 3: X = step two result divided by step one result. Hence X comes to 0.9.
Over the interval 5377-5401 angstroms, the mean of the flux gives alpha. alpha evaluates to 311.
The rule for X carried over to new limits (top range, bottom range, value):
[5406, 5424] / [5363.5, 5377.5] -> 1.02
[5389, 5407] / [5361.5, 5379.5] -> 0.95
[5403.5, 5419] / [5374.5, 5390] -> 0.96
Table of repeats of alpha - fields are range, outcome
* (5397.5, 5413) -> 299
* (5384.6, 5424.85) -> 307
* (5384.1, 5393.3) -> 310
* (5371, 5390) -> 318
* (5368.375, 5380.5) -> 312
